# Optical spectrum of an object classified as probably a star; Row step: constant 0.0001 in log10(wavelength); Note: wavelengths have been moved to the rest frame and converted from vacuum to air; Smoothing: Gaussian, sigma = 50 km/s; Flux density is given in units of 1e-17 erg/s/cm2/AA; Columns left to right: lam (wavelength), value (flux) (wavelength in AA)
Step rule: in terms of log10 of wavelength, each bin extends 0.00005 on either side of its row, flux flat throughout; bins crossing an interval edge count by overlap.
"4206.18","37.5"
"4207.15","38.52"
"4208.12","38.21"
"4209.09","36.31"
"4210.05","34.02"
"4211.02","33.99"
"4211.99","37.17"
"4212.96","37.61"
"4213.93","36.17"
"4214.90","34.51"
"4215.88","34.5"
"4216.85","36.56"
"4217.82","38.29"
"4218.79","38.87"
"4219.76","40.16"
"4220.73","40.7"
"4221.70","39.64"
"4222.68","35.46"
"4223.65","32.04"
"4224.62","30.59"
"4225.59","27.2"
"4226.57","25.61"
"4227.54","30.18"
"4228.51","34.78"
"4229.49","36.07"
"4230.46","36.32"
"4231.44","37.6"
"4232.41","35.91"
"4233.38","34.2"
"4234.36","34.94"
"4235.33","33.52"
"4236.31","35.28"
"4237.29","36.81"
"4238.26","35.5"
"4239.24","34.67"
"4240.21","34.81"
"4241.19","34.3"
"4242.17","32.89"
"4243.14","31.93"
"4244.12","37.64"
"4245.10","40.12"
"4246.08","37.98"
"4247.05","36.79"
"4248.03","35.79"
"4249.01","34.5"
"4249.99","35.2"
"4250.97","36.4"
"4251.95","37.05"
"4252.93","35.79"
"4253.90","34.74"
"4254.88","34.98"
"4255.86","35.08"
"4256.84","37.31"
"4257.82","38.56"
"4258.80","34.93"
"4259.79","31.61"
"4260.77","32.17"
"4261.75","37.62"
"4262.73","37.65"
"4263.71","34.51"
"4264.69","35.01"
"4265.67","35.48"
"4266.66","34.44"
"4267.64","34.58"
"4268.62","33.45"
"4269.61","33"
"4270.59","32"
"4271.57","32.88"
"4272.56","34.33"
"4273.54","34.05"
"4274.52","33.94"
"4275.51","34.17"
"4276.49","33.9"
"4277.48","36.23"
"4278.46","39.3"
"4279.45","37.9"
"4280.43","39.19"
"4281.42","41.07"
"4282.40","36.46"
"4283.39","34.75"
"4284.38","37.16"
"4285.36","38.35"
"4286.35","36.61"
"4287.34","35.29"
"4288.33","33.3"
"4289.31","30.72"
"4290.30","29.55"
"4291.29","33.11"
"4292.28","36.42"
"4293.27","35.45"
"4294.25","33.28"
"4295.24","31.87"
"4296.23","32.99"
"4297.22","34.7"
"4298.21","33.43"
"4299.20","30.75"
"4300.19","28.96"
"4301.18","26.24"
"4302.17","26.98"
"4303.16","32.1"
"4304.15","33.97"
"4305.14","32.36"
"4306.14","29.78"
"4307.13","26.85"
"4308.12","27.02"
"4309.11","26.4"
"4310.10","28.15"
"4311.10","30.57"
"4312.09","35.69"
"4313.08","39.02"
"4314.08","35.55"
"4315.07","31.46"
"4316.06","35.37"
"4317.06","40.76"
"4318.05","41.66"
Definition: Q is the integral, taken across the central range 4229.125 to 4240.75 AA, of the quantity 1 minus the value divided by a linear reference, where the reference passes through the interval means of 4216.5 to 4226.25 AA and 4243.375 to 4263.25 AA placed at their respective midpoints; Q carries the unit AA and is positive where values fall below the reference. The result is 0.1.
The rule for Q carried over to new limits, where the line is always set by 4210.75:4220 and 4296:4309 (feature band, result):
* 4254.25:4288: -3.0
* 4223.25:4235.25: 0.9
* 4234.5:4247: -0.2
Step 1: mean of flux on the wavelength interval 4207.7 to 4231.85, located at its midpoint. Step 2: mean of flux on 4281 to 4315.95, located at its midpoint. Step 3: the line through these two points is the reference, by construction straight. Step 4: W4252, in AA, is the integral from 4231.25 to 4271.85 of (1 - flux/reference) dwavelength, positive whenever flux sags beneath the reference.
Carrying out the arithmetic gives -1.13 AA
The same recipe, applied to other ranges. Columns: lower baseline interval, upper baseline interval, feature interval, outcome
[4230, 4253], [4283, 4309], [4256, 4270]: -0.3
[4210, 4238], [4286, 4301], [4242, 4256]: -0.6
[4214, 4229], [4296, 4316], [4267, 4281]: -1.1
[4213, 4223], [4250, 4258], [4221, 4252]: 1.7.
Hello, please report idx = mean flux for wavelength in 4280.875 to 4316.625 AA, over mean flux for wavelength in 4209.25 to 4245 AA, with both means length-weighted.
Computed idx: 0.9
